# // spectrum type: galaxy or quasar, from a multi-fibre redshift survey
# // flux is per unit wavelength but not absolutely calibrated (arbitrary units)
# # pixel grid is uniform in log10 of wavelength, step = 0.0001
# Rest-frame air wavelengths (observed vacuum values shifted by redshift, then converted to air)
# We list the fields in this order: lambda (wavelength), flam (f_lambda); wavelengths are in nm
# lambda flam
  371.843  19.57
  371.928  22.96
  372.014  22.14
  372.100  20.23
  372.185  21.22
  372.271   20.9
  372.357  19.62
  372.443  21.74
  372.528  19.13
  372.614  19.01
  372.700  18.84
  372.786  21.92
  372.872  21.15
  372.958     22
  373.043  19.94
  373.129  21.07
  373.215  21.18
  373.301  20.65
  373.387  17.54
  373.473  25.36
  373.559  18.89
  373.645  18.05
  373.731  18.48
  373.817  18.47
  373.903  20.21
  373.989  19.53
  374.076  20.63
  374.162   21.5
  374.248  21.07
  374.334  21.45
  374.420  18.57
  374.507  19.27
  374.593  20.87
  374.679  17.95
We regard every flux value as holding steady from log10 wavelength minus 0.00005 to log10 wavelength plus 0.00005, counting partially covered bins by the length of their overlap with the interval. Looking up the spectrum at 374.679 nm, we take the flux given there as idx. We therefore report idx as 17.95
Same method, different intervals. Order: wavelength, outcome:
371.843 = 19.57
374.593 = 20.87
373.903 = 20.21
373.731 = 18.48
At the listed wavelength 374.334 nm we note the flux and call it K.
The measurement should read 21.45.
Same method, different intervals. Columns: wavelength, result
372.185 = 21.22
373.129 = 21.07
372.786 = 21.92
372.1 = 20.23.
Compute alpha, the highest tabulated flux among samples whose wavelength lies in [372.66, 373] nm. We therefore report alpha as 22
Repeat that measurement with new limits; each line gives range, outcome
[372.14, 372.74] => 21.74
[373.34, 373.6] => 25.36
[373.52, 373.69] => 18.89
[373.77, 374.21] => 21.5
